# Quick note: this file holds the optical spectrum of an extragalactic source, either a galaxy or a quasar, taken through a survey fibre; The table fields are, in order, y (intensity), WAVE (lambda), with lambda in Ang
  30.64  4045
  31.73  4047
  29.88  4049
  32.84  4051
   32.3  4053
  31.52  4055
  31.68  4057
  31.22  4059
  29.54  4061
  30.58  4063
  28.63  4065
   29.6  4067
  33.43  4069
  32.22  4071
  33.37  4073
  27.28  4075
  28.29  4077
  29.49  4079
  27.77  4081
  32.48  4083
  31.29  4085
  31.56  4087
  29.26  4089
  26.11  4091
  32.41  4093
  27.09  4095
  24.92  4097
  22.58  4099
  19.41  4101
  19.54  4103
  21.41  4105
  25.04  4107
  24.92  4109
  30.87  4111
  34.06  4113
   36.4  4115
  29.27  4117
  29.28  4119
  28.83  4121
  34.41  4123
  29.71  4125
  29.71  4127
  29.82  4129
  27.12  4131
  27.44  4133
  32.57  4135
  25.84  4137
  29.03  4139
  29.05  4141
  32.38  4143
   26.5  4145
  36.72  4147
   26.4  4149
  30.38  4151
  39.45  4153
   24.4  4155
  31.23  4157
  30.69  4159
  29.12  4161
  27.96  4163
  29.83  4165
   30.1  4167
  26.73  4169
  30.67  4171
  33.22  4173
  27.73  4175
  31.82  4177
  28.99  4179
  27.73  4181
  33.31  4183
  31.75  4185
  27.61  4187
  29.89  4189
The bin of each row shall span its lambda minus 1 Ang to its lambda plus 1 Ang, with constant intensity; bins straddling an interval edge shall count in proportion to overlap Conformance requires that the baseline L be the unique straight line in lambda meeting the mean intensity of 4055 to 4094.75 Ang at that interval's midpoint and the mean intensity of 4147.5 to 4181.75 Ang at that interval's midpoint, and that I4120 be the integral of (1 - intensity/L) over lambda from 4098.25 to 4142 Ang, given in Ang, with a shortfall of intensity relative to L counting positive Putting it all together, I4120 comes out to 3.0 Ang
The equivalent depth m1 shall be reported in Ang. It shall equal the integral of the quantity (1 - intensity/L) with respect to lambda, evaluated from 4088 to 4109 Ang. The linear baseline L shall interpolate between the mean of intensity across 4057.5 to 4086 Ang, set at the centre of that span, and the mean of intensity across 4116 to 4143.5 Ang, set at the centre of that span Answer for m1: 3.7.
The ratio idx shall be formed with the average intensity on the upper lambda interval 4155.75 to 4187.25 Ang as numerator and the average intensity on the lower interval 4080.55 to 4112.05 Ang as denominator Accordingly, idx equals 1.12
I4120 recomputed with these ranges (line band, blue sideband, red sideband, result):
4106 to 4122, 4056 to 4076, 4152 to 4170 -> 0.3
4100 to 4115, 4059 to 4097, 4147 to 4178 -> 2.1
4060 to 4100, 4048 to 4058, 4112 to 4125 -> 2.9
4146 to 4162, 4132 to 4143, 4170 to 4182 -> -0.8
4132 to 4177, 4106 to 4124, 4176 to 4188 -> 0.5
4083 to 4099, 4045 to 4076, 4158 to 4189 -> 1.0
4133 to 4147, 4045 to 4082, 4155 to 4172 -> 0.0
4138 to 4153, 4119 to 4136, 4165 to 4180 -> -0.4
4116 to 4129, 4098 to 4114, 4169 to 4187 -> -2.1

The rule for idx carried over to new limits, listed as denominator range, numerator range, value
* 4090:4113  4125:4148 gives 1.17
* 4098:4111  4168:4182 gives 1.30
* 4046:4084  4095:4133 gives 0.90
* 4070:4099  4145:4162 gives 1.05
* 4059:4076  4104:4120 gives 0.94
